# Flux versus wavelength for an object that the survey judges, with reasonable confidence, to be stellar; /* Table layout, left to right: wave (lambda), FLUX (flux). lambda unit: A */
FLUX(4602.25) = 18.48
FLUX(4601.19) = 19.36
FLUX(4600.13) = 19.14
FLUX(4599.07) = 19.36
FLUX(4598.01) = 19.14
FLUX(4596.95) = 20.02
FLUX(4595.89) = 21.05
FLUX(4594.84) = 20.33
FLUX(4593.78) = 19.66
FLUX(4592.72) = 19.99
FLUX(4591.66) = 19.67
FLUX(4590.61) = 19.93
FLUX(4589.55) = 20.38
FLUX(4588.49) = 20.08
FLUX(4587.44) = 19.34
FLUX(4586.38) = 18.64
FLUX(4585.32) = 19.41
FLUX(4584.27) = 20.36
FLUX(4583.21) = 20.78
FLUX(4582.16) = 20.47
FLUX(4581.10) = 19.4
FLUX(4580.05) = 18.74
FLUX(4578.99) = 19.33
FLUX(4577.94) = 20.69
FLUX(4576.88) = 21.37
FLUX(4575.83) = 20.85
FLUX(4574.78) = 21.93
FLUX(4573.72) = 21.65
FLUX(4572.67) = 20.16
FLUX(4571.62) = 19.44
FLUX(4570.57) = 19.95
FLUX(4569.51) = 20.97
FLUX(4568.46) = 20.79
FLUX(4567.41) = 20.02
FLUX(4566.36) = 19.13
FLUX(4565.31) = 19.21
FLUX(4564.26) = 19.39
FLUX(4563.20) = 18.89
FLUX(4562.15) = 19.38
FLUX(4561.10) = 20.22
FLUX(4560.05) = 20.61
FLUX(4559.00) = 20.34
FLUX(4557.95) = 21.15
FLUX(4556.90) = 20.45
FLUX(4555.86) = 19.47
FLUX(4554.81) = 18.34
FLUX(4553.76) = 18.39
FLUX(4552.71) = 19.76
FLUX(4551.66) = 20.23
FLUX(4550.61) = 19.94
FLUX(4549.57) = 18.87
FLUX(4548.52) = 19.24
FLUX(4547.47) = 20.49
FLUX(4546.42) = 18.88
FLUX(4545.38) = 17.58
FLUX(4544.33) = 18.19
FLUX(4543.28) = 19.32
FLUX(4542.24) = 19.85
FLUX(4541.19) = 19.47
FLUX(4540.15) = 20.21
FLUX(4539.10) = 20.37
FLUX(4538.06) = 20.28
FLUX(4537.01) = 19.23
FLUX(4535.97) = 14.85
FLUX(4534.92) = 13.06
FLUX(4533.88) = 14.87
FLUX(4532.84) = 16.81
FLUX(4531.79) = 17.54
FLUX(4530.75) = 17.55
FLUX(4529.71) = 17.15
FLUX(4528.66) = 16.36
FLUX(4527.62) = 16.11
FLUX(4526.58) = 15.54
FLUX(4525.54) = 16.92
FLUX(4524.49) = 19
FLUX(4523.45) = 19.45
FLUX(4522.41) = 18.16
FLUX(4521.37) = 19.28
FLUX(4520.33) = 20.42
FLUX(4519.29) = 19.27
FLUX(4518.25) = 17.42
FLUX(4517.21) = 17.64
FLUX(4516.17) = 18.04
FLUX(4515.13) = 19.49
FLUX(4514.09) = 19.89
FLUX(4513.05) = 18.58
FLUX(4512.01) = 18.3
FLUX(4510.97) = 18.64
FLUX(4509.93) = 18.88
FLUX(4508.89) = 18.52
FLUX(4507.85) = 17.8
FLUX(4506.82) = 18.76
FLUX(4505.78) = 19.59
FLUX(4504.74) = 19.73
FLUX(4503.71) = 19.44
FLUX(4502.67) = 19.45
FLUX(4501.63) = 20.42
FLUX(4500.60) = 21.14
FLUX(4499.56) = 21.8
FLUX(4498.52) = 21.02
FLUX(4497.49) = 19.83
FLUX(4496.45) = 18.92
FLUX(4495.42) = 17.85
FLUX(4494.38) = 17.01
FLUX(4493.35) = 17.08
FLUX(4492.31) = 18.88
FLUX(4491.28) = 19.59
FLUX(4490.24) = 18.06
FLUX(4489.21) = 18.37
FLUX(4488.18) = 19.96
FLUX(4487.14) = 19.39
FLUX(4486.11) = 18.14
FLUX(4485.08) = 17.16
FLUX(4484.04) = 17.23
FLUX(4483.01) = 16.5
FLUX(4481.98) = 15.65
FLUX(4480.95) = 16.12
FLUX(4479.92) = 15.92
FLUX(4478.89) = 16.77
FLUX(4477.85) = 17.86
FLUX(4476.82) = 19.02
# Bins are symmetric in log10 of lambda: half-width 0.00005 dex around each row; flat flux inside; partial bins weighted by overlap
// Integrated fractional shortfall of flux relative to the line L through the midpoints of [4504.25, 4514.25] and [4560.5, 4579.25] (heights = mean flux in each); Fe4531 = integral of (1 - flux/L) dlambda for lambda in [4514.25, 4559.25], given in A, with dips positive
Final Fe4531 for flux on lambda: 2.23 A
